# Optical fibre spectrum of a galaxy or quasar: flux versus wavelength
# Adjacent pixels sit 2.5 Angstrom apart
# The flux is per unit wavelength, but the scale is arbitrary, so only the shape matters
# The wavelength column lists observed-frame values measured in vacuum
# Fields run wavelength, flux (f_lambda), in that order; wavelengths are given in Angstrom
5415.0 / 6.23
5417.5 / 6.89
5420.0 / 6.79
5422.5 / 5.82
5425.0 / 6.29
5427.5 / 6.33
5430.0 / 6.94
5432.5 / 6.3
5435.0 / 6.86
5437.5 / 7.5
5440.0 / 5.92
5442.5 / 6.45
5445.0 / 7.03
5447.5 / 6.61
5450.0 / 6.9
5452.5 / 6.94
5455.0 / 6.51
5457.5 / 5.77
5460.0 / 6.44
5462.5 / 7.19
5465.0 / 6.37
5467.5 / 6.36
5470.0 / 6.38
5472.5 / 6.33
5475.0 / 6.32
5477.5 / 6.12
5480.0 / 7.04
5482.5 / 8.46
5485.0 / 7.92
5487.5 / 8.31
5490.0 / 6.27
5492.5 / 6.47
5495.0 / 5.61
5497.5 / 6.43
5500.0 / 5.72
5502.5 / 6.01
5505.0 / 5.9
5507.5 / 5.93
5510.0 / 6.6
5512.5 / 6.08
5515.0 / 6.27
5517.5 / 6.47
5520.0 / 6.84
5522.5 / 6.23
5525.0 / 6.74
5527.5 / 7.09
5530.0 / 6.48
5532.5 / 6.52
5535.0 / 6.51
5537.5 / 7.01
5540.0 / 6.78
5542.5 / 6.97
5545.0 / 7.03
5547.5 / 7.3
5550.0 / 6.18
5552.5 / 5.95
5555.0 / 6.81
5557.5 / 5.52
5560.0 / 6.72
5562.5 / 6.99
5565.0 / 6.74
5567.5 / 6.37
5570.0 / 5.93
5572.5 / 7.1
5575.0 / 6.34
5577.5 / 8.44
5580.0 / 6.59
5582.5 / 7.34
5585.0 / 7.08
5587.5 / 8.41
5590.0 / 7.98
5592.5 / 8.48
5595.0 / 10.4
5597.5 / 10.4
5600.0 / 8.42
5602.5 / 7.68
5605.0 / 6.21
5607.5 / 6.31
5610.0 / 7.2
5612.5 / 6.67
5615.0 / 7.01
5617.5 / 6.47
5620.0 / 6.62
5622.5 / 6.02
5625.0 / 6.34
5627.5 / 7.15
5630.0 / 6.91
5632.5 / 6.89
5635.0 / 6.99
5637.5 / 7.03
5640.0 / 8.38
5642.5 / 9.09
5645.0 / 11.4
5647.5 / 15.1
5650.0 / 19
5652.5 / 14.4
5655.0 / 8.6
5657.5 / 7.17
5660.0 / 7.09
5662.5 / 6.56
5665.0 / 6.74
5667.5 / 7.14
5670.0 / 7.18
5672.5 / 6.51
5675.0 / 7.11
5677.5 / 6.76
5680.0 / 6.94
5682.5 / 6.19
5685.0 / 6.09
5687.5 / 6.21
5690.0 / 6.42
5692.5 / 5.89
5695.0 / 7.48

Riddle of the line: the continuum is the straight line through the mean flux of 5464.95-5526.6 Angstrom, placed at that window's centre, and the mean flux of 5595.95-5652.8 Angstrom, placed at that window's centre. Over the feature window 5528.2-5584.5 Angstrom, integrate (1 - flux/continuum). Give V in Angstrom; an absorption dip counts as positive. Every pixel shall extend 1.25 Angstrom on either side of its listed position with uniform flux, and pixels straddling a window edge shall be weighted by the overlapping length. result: 5.6 Angstrom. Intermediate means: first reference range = 6.53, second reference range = 8.51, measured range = 6.72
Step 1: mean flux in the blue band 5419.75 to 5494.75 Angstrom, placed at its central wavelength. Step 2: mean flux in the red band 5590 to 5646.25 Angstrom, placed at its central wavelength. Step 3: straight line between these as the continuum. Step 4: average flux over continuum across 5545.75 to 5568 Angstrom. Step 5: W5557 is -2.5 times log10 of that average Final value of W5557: 0.119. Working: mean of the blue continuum 6.68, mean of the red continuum 7.65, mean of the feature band 6.53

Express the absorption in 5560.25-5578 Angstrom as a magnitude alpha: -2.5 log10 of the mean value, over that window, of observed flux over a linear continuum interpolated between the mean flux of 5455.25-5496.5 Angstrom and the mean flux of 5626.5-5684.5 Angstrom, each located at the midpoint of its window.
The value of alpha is 0.13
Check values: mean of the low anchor 6.7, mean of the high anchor 8.51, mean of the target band 6.77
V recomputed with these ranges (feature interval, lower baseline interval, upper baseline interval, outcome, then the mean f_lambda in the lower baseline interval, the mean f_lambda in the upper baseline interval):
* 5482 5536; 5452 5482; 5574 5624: 2.1 Angstrom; 6.52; 7.5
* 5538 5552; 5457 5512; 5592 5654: 1.2 Angstrom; 6.55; 8.66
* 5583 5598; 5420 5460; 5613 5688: -2.0 Angstrom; 6.55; 8.04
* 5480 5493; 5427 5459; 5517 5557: -1.7 Angstrom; 6.63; 6.66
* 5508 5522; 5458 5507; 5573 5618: 1.0 Angstrom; 6.59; 7.65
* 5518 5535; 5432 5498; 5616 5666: 1.8 Angstrom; 6.7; 8.7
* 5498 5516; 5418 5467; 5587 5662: 2.9 Angstrom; 6.58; 8.51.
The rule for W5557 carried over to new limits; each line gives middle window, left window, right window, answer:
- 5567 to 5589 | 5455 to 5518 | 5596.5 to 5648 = 0.03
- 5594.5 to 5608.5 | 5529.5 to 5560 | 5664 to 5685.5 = -0.22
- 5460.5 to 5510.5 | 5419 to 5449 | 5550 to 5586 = 0.01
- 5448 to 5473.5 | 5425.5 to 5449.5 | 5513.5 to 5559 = 0.02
